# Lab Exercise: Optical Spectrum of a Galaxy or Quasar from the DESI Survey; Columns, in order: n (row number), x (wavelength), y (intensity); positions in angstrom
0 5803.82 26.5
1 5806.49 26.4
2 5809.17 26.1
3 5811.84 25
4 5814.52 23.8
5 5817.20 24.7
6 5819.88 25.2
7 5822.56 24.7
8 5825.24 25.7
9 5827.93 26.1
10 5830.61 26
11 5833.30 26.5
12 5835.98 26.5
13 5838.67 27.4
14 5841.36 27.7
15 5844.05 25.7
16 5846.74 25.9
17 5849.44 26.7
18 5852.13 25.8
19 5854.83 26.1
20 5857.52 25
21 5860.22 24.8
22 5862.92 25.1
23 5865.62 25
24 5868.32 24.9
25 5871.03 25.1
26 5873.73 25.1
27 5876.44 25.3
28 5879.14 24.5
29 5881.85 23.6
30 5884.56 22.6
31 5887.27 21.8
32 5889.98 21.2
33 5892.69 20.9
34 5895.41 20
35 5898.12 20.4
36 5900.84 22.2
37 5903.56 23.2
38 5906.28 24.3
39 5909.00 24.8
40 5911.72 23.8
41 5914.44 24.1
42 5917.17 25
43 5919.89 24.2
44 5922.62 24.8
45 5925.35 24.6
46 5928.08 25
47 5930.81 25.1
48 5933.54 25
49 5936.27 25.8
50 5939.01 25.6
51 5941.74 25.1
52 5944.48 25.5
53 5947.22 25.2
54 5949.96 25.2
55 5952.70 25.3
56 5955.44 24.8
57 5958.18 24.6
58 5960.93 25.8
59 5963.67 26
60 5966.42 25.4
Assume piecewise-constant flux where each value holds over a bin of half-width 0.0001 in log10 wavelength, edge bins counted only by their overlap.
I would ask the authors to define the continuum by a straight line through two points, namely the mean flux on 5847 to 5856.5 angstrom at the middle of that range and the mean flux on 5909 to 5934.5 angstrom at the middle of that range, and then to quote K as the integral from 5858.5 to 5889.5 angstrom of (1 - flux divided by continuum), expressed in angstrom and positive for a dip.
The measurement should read 1.68 angstrom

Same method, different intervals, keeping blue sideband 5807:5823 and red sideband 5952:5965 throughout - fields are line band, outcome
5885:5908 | 3.1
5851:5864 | -0.1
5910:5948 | 0.5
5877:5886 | 0.5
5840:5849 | -0.5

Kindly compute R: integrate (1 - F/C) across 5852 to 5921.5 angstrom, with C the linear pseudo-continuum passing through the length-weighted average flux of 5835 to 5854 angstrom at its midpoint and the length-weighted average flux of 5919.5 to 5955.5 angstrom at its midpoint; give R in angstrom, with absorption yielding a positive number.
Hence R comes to 5.7 angstrom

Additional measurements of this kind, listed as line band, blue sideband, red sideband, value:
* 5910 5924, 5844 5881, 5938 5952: 0.5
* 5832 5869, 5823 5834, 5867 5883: -0.8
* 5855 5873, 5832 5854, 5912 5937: 0.7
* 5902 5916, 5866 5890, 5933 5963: 0.3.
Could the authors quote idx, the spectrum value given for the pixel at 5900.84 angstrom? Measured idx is 22.2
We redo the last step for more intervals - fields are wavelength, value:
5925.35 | 24.6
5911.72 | 23.8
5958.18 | 24.6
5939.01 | 25.6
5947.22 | 25.2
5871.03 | 25.1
